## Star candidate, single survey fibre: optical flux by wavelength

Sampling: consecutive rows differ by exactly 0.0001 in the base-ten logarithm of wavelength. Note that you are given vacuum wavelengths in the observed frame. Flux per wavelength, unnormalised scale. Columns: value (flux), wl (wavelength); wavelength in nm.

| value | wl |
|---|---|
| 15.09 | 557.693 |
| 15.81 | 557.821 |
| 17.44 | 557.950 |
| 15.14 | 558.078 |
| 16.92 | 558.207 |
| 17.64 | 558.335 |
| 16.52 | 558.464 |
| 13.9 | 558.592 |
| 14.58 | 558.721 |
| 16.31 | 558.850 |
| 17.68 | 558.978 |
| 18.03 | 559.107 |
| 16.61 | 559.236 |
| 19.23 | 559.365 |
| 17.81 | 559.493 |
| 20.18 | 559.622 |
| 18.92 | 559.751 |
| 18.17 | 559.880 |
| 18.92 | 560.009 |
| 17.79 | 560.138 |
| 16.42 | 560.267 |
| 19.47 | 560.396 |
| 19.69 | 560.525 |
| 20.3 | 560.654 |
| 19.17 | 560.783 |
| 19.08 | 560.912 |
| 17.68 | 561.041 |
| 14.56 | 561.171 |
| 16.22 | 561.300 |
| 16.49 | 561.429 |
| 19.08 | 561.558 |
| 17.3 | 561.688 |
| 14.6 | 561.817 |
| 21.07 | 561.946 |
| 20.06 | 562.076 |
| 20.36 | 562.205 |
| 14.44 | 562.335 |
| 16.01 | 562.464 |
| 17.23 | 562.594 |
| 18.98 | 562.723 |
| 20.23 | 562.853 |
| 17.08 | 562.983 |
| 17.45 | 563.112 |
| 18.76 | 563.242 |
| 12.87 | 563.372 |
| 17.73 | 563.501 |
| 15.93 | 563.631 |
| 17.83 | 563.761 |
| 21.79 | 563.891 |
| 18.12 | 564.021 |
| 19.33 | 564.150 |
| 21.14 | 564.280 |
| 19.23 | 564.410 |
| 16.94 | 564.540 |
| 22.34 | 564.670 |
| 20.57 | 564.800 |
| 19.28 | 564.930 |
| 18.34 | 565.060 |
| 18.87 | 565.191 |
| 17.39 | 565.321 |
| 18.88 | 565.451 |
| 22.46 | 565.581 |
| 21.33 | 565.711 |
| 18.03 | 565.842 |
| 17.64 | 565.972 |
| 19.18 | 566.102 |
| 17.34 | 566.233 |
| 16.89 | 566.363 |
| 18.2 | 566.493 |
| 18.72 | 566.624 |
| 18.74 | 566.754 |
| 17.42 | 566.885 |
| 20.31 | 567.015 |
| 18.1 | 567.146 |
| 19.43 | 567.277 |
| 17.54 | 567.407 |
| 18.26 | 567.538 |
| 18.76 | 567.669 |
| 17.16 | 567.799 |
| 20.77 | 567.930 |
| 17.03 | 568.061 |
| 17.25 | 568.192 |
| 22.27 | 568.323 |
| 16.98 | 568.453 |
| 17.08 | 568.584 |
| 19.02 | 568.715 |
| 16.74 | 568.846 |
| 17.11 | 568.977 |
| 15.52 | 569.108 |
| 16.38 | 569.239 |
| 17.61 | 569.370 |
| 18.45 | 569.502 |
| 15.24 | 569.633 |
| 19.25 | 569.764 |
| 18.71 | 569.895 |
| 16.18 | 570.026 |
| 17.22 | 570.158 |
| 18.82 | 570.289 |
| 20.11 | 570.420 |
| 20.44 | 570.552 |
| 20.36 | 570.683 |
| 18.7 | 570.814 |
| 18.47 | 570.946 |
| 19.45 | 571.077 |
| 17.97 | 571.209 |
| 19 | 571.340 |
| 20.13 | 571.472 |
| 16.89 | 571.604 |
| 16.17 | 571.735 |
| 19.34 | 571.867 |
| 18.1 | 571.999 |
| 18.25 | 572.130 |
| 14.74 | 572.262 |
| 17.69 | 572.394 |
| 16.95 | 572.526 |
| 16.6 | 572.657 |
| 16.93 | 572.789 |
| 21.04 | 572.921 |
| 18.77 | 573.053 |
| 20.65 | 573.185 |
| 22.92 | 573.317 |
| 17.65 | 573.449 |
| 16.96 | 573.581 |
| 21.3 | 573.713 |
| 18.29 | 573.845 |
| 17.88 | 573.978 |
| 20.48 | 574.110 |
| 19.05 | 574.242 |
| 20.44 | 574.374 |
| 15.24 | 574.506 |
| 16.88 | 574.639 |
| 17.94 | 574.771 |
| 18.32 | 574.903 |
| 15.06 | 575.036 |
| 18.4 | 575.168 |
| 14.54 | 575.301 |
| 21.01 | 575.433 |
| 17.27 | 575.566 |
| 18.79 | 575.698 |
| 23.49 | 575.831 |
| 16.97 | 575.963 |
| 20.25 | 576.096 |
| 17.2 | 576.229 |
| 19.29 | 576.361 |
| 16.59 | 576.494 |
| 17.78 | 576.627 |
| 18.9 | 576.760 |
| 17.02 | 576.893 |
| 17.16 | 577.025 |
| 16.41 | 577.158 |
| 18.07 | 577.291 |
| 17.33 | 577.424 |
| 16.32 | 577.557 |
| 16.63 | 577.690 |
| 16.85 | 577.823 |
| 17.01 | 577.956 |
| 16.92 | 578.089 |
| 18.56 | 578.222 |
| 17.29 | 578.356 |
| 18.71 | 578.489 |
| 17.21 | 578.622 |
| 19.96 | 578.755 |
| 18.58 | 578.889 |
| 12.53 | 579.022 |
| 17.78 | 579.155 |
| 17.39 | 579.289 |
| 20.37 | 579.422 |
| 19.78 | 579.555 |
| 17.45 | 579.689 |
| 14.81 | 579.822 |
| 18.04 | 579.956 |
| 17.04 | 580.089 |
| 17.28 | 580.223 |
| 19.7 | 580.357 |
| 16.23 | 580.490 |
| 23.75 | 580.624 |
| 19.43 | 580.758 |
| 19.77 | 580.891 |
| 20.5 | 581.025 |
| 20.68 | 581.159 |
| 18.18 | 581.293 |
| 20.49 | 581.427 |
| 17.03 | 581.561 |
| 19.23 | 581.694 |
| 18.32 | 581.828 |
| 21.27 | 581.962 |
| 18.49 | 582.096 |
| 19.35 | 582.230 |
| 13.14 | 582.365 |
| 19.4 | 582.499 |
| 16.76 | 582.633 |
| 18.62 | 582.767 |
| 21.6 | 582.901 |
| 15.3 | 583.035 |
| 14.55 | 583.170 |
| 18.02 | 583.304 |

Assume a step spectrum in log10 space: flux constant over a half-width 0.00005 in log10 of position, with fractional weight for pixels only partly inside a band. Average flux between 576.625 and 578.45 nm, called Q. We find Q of 17.3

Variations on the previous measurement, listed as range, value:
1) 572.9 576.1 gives 18.7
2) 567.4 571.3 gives 18.2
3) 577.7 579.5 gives 17.6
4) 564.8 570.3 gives 18.3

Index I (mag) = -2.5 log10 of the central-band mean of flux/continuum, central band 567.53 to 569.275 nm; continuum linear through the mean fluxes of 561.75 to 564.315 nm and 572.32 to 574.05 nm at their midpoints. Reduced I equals 0.030 mag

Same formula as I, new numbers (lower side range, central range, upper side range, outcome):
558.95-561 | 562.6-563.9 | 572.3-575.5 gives 0.05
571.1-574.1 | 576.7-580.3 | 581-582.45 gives 0.07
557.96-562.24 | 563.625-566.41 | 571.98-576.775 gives -0.07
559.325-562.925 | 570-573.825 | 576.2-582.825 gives -0.03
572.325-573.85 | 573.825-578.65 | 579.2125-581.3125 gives 0.06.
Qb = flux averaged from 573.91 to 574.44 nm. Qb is 19.5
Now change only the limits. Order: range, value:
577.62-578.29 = 17.2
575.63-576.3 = 19.4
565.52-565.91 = 20.6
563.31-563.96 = 17.3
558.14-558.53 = 17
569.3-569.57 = 17.9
